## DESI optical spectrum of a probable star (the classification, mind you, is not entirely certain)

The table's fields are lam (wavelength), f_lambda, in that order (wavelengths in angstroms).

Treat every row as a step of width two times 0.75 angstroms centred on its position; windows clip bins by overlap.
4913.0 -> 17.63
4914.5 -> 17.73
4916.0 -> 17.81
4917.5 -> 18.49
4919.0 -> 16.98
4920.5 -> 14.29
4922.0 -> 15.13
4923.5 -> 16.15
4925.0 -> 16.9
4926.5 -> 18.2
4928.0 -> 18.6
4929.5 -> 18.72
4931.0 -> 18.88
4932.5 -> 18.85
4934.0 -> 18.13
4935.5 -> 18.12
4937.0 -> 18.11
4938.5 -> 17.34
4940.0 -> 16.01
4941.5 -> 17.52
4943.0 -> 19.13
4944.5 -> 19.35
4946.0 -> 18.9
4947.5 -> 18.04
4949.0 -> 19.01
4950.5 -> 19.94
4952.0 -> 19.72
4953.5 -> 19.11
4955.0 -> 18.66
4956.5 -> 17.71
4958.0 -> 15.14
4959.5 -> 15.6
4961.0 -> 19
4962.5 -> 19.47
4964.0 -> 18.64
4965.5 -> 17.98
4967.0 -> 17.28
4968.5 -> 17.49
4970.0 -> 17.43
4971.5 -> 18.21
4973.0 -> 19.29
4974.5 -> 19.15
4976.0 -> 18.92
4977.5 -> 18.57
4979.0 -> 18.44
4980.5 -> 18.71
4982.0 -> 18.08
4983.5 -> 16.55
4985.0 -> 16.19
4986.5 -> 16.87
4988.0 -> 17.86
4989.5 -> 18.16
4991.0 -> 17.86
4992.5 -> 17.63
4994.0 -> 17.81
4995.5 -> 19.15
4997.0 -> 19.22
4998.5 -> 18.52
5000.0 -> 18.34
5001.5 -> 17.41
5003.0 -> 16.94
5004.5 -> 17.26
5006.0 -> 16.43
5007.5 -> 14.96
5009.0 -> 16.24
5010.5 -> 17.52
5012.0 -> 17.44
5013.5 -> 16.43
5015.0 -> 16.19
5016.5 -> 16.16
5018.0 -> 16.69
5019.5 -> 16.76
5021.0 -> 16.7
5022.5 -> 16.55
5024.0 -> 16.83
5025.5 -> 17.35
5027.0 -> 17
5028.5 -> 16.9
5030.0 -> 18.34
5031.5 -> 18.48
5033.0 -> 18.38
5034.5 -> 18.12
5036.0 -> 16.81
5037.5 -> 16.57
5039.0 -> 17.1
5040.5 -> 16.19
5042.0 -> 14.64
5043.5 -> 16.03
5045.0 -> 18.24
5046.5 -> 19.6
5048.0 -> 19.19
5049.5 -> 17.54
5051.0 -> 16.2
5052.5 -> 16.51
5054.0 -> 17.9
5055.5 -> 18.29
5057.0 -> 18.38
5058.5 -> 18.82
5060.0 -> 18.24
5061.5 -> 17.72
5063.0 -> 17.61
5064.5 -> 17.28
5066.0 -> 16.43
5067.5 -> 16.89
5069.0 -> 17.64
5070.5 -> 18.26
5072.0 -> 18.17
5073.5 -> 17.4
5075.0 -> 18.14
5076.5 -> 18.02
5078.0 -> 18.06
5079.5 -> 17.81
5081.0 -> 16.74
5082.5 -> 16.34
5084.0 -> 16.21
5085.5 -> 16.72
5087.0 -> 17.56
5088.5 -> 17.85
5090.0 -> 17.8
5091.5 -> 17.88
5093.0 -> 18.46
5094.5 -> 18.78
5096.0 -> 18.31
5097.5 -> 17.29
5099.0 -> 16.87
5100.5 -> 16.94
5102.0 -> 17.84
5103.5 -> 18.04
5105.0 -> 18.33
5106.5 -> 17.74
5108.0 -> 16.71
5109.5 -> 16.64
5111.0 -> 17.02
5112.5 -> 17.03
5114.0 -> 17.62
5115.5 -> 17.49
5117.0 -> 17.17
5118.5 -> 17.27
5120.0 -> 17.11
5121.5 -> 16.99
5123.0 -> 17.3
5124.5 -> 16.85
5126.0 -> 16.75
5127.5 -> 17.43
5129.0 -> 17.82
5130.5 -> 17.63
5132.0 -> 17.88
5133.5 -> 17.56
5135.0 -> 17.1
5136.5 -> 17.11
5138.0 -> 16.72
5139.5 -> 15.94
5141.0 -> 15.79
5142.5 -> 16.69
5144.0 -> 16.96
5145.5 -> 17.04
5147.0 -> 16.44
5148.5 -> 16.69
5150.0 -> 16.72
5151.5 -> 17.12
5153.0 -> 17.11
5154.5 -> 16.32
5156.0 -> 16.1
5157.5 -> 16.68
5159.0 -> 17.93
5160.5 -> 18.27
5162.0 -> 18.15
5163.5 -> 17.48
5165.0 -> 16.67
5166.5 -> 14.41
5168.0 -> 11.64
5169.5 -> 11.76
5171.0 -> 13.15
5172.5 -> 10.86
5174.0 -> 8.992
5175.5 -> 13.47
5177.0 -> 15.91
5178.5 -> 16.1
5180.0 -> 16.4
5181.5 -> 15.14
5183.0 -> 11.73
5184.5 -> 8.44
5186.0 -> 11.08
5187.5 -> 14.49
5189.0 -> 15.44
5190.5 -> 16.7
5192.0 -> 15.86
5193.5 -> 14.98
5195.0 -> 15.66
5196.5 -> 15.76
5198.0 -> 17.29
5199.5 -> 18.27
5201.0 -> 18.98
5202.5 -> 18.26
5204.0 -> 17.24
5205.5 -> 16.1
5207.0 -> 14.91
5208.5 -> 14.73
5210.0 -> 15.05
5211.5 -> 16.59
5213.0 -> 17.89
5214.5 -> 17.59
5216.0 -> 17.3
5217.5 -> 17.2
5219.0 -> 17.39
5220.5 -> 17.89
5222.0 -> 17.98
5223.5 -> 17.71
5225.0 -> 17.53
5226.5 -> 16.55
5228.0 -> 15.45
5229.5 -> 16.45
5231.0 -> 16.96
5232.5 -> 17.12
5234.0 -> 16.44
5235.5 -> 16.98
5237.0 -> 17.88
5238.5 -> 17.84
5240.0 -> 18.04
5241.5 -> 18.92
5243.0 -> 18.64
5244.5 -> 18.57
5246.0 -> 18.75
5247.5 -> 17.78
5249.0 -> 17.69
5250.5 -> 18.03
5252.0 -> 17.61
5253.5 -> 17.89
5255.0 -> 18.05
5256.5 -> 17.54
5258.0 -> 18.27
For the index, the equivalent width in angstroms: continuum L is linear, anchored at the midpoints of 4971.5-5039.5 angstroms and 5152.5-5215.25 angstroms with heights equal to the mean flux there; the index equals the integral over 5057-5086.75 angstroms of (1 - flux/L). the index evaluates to -1.46 angstroms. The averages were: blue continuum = 17.5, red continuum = 15.4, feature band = 17.5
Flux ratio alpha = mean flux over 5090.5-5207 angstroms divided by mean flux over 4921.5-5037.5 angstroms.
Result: 0.9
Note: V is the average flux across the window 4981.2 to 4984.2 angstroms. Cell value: 17.4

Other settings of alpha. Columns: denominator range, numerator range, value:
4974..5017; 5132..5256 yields 0.93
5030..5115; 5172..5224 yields 0.89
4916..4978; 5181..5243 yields 0.91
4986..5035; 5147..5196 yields 0.86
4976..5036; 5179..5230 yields 0.92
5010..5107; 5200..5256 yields 1.00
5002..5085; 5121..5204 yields 0.92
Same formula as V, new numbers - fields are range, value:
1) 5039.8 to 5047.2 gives 16.9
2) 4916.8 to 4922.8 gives 16.2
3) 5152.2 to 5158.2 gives 16.6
